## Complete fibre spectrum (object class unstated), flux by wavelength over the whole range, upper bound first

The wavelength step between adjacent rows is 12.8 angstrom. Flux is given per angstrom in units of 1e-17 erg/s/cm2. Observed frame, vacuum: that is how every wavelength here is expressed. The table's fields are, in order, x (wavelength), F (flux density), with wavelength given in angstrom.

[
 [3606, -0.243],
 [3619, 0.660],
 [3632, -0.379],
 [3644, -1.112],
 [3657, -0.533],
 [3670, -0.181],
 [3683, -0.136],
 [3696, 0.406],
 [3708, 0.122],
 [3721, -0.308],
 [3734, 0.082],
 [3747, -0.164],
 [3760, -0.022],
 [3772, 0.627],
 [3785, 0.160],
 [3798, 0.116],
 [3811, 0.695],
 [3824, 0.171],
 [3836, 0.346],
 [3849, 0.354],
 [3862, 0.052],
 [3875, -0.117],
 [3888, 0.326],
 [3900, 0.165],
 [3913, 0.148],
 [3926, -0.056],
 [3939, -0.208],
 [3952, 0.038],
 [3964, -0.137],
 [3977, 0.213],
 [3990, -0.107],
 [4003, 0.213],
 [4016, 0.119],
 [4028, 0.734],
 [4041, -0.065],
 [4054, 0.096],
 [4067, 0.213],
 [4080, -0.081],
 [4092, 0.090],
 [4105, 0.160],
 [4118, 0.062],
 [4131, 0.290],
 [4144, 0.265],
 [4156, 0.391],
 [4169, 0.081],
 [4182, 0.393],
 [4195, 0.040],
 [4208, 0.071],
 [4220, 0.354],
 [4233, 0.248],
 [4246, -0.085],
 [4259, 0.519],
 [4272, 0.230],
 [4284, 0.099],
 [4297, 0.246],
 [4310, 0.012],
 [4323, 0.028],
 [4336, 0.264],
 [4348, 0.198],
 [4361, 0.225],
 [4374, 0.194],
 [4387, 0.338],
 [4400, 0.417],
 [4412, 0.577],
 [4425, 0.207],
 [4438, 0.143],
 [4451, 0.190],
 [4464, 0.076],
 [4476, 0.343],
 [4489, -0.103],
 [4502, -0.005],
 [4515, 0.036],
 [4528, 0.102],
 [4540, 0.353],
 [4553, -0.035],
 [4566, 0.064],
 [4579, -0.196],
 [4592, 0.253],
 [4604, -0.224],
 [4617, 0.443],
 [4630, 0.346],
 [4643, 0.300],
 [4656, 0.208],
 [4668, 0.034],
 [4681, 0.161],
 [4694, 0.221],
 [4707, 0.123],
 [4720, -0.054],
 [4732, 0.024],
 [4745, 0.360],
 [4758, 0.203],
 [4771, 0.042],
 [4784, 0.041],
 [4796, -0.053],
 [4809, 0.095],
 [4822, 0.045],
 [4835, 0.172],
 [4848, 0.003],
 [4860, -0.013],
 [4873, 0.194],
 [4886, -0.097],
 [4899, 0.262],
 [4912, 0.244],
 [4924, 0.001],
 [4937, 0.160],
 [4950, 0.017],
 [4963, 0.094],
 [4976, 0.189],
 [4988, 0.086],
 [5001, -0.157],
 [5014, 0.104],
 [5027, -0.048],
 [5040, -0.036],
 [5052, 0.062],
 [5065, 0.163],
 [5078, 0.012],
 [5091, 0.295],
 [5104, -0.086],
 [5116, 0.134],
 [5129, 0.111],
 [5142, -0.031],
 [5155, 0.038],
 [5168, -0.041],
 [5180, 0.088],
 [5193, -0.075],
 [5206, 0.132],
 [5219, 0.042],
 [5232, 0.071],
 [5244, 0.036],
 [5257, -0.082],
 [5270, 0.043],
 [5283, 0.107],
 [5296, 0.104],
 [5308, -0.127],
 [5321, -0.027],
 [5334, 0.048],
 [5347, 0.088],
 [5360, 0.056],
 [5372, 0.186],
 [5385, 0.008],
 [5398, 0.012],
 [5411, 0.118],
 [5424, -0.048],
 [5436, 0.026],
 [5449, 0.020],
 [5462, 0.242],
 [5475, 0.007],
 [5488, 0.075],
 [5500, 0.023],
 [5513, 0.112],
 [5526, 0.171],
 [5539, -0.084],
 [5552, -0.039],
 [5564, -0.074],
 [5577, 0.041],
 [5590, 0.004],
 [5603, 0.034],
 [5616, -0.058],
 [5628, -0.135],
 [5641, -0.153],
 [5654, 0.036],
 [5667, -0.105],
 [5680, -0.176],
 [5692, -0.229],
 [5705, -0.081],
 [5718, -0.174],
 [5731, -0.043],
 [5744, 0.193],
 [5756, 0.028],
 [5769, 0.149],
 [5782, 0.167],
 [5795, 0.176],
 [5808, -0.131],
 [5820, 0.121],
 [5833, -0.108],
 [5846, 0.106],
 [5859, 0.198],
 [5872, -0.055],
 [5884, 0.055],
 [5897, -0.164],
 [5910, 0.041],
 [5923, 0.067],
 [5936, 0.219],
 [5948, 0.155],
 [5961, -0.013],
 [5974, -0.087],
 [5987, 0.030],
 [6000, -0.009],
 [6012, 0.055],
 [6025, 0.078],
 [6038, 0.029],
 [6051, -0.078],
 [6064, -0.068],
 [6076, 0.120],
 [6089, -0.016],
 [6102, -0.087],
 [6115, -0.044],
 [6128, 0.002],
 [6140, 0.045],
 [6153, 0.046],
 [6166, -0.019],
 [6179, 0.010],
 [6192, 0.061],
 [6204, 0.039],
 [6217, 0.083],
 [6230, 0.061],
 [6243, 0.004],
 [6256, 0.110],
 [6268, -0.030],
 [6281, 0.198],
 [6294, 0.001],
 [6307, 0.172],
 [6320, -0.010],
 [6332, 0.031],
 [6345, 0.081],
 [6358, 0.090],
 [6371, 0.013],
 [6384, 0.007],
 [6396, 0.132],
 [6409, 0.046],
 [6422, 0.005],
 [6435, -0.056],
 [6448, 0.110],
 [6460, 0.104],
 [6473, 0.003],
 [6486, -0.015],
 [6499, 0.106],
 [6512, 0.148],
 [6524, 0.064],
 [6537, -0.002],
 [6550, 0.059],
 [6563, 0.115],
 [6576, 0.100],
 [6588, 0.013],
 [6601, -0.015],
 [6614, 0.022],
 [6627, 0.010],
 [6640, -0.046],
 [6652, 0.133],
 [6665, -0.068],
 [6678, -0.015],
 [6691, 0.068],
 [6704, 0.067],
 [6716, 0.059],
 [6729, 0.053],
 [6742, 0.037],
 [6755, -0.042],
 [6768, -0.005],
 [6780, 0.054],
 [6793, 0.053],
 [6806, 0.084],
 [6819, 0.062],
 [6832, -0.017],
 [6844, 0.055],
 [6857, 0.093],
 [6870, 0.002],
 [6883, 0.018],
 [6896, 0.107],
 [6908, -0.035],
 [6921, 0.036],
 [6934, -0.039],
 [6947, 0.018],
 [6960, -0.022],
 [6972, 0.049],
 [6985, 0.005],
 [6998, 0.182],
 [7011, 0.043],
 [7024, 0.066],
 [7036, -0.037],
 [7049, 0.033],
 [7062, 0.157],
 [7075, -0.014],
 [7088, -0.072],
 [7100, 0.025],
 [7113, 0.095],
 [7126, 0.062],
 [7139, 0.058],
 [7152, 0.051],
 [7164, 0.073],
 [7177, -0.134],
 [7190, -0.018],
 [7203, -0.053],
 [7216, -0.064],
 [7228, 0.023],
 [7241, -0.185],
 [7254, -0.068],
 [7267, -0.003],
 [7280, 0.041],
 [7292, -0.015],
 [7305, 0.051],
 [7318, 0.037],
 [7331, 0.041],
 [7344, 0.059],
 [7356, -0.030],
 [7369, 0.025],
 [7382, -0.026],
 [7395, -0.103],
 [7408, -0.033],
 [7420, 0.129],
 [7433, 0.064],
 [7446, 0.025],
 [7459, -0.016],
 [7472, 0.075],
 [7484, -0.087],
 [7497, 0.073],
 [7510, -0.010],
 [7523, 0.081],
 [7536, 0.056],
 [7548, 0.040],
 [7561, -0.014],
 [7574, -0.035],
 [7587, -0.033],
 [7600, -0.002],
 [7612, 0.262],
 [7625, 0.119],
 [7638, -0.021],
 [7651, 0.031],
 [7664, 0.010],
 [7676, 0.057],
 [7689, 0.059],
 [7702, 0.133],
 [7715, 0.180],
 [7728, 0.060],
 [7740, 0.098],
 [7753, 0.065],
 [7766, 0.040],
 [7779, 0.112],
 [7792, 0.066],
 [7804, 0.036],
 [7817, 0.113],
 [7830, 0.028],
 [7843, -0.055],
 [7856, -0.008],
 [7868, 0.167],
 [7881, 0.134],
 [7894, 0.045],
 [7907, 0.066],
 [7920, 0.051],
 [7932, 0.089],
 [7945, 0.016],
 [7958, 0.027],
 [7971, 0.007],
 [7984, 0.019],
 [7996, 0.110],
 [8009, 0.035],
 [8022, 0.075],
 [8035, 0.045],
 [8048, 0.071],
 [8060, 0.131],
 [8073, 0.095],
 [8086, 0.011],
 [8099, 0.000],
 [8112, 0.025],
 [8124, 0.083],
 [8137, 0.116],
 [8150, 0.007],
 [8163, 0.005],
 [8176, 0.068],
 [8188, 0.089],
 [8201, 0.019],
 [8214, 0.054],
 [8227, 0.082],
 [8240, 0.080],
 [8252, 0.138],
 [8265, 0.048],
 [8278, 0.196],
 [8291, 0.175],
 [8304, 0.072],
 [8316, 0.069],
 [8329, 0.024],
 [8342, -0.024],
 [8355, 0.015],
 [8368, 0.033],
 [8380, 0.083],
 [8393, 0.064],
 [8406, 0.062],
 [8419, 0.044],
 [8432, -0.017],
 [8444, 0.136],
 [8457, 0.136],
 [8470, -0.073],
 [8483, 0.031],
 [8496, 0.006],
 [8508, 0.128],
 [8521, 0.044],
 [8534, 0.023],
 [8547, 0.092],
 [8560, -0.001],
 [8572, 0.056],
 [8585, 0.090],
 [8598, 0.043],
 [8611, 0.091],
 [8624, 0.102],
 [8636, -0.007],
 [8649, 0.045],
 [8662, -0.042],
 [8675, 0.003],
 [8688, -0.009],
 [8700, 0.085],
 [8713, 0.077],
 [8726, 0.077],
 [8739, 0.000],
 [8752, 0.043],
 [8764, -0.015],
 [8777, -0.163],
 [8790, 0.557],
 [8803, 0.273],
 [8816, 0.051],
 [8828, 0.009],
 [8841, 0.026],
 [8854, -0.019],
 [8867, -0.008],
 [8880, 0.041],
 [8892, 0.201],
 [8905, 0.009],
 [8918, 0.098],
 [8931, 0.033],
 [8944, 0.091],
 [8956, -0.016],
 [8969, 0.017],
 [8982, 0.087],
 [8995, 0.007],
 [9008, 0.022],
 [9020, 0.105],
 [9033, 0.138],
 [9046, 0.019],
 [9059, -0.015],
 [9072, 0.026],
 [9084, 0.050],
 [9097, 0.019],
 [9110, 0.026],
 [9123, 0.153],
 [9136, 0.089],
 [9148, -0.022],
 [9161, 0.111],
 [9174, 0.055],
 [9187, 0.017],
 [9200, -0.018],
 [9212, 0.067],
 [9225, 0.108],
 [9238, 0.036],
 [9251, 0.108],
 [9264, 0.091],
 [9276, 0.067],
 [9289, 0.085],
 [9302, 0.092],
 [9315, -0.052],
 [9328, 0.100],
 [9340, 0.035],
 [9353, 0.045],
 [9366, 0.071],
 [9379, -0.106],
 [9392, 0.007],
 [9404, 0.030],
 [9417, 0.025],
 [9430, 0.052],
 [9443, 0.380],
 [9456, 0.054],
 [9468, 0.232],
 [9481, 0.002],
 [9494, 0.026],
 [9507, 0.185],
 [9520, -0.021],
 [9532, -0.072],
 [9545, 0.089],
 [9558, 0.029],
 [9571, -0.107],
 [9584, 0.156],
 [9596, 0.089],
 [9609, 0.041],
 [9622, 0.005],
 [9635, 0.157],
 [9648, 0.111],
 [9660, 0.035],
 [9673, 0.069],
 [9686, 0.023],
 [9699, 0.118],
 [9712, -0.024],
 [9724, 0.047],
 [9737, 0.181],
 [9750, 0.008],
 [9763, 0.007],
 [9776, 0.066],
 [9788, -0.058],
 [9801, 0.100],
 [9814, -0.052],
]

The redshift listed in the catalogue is 1.36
